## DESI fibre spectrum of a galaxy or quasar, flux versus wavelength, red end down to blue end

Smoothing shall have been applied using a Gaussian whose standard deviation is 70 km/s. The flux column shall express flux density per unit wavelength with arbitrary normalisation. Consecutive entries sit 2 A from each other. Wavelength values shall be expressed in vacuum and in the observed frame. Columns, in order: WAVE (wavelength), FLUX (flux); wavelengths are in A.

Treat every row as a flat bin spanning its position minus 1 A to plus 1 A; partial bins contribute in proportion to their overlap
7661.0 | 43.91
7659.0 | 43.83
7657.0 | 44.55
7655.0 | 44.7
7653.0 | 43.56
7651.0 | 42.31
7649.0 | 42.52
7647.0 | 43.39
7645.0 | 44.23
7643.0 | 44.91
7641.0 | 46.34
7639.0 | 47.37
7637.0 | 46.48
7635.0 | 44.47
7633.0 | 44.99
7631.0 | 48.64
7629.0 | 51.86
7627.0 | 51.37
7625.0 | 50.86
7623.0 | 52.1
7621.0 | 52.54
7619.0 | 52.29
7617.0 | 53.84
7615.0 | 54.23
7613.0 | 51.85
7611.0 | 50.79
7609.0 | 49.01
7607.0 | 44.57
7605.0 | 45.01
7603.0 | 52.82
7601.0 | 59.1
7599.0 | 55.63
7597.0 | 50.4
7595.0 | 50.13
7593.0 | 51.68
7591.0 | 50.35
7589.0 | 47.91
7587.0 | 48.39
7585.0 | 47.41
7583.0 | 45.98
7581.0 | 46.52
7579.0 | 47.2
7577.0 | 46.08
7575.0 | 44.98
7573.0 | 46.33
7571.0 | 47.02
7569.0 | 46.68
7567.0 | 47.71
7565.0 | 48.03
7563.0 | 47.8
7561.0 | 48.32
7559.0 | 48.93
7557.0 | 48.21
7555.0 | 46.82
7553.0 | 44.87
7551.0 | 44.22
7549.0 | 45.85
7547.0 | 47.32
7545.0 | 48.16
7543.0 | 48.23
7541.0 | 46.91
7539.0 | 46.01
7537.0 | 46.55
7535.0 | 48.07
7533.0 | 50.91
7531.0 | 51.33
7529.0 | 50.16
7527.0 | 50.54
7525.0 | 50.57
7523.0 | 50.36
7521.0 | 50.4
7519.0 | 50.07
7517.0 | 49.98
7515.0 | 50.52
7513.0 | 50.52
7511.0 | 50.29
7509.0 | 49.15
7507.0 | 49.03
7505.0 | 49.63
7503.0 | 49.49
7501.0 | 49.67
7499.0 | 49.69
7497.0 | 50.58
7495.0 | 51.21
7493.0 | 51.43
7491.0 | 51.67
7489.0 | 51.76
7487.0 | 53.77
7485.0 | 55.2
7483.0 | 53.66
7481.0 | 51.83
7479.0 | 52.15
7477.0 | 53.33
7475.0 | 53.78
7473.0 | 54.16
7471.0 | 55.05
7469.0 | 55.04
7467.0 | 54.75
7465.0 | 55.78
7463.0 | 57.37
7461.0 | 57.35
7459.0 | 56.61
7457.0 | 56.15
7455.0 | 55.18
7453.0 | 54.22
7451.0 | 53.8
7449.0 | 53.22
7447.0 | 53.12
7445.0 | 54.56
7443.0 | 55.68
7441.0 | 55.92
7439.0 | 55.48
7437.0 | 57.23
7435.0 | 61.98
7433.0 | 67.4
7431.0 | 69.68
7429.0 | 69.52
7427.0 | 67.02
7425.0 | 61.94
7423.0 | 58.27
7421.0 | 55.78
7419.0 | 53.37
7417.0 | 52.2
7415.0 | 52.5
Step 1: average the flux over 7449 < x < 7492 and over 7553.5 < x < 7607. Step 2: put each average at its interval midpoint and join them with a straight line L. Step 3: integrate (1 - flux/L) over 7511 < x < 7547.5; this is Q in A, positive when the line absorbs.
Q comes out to 1.4 A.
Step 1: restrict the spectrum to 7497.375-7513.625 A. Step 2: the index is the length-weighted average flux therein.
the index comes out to 49.7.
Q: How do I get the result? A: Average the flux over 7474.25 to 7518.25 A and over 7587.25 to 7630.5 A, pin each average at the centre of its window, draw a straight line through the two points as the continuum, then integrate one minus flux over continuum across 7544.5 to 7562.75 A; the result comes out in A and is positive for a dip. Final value 1.5 A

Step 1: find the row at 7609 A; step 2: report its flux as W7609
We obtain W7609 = 49.01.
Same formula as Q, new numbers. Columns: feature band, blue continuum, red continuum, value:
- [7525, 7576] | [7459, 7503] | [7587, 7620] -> 4.32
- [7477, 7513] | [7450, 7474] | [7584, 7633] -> 2.11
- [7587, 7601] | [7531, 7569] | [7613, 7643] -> -0.76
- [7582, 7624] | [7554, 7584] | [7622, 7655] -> -3.54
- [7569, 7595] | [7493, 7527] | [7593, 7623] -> 1.86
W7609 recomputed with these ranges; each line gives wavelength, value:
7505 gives 49.63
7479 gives 52.15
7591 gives 50.35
